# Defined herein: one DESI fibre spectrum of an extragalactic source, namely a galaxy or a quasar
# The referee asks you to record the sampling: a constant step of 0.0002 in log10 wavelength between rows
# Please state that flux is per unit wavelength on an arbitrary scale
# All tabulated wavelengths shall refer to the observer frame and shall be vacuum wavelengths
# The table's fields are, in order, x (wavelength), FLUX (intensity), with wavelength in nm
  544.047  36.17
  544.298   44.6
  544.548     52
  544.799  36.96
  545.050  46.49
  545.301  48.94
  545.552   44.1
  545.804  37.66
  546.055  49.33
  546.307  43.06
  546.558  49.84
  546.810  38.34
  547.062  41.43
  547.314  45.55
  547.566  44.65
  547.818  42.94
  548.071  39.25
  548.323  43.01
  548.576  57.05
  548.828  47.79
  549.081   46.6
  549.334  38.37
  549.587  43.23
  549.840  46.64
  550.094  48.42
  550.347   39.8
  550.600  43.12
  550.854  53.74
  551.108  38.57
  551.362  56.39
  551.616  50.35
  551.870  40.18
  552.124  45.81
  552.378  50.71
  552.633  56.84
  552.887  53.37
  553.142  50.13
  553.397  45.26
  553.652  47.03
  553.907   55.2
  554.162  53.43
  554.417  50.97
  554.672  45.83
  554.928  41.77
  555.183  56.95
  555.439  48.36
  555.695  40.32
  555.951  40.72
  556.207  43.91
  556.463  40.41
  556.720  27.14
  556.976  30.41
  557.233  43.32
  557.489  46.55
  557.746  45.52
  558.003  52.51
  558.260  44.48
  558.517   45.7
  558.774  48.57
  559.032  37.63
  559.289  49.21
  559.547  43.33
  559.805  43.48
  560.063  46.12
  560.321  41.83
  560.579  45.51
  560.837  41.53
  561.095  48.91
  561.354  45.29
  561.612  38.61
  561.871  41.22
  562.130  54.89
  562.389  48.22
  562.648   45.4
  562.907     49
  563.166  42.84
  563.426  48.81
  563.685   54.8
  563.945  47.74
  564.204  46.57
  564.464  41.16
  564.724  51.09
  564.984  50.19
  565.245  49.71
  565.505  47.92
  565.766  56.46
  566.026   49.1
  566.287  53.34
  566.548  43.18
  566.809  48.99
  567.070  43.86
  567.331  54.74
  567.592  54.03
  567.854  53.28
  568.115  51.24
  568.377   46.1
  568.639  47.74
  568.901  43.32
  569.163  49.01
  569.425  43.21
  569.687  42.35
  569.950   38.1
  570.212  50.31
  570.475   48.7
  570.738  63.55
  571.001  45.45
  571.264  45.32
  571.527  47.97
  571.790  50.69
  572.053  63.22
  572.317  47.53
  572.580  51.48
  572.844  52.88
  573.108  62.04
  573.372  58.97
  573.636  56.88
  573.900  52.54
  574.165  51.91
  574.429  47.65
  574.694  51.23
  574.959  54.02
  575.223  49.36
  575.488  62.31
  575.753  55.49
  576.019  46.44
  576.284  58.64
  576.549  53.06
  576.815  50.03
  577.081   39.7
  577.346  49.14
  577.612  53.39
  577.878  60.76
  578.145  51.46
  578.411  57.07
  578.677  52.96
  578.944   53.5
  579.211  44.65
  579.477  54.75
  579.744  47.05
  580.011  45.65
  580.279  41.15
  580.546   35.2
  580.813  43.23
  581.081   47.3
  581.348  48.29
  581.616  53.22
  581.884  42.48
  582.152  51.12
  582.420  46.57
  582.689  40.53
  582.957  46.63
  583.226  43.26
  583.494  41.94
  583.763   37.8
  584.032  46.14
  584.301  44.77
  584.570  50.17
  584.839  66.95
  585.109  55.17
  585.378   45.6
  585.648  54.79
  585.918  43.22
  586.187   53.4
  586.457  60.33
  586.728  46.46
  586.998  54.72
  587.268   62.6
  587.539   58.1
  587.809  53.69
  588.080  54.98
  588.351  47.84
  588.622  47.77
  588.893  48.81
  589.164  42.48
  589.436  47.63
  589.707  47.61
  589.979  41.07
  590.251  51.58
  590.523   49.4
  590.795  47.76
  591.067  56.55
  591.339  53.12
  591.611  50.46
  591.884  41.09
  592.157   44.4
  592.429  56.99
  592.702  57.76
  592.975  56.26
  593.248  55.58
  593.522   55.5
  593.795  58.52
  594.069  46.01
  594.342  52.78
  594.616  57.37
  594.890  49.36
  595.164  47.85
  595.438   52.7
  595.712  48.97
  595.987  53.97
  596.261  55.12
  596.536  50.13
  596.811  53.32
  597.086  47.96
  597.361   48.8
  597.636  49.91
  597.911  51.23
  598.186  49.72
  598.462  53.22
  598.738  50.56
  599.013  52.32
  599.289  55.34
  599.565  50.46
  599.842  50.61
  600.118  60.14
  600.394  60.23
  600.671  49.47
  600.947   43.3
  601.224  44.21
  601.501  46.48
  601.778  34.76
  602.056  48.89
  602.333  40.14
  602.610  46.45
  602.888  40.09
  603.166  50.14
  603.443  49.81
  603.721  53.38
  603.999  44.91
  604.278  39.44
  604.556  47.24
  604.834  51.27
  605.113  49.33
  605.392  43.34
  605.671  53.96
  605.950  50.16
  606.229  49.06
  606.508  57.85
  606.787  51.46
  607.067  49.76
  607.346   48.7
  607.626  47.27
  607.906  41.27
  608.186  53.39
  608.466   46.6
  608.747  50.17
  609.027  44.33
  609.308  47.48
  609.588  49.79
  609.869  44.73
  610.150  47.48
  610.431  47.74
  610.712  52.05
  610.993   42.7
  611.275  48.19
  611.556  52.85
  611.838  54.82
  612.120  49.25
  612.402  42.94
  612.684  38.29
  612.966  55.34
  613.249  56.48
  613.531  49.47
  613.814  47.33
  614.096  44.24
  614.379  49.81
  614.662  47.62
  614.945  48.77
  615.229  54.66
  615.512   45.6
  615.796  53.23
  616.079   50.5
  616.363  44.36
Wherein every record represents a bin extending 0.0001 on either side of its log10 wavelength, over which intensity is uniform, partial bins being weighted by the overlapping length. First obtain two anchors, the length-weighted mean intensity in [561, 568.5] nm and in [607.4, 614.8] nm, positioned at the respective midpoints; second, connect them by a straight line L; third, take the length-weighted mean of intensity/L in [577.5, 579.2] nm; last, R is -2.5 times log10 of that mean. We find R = -0.121 mag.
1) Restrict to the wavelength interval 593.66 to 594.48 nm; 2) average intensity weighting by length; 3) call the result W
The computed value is 52.4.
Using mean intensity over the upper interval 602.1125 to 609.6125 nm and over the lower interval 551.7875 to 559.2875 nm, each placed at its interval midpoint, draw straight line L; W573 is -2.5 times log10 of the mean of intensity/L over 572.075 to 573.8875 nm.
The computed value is -0.18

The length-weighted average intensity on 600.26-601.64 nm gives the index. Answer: 48.7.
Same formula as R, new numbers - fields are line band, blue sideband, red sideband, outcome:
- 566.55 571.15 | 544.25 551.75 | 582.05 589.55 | -0.01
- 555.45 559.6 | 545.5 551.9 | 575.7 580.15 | 0.10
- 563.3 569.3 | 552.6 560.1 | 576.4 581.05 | -0.05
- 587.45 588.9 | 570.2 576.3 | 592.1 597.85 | 0.01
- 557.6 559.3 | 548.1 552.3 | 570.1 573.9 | 0.06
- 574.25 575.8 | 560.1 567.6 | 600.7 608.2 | -0.12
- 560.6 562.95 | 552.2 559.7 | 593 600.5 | 0.03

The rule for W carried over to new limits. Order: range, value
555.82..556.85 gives 38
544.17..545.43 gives 45.8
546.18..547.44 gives 43.6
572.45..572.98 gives 52.2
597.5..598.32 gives 50.3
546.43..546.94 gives 44.1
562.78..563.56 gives 46.9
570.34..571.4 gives 50.7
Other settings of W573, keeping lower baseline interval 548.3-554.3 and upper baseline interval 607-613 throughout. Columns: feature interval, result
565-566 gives -0.07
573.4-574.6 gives -0.10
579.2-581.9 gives 0.05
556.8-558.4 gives 0.11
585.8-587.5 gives -0.13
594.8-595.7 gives -0.04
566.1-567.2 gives 0.01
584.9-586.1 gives -0.07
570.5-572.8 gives -0.08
